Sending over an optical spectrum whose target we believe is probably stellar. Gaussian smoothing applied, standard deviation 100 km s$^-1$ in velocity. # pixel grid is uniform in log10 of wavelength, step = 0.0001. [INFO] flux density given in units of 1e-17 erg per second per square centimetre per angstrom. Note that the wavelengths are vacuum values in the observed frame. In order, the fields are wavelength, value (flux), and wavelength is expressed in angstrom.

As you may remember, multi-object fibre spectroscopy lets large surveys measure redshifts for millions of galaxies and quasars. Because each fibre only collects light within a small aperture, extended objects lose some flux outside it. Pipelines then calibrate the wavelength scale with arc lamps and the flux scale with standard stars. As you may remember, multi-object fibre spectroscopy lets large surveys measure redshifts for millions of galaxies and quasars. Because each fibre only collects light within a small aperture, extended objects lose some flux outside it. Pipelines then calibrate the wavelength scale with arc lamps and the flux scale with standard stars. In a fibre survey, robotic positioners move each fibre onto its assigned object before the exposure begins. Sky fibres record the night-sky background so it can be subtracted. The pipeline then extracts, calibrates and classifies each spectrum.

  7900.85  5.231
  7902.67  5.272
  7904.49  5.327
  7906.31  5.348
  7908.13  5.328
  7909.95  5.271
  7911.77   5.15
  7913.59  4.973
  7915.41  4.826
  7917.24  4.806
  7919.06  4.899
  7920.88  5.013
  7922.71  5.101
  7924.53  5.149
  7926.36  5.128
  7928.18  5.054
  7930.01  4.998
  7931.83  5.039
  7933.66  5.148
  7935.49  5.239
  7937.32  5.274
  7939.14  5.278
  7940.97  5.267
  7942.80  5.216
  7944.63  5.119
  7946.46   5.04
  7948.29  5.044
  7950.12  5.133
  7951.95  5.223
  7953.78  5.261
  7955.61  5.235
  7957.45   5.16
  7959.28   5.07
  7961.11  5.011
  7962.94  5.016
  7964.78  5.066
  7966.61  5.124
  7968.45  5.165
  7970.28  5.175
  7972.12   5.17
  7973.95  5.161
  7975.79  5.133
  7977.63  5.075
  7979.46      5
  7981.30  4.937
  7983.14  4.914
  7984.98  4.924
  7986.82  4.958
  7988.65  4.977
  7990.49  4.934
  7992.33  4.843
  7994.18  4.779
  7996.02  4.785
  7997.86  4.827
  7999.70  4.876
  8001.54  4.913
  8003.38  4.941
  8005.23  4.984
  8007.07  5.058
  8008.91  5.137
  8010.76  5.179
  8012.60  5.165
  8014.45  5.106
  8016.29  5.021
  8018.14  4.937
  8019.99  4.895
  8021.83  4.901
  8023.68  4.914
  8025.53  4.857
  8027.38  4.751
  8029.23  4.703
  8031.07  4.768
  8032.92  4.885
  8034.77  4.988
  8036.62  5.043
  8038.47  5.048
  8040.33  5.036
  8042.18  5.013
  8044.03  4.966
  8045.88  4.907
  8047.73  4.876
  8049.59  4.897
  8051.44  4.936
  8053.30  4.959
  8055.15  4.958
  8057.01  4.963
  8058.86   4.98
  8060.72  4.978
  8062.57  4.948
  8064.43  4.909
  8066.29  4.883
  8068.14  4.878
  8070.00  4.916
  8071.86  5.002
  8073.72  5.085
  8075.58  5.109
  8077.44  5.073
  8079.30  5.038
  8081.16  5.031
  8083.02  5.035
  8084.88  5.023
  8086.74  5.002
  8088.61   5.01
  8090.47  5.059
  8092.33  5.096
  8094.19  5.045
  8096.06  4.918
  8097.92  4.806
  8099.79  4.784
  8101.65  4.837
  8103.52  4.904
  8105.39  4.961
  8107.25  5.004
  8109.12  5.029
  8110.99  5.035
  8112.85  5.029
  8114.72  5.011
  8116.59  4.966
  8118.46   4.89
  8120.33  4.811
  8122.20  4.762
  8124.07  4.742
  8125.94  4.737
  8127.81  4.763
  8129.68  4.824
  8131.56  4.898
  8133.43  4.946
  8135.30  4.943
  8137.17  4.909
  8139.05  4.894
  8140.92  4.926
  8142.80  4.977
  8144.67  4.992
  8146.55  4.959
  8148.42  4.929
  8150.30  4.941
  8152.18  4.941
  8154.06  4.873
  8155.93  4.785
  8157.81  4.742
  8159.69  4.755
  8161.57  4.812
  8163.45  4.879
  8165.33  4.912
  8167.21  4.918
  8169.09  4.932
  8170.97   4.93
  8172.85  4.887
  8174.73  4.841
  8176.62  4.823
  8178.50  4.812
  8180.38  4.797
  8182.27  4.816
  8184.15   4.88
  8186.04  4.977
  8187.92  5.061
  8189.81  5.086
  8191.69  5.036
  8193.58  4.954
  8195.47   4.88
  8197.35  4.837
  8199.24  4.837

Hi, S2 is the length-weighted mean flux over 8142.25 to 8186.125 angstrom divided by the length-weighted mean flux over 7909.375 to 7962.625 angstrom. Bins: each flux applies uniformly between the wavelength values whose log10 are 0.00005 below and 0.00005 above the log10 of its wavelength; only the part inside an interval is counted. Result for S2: 0.96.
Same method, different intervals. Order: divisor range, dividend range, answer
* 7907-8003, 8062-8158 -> 0.98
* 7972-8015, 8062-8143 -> 0.99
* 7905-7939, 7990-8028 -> 0.97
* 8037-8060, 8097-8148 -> 0.99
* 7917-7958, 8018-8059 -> 0.96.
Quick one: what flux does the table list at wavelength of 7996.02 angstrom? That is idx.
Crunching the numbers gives 4.785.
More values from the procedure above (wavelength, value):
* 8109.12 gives 5.029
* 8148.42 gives 4.929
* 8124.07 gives 4.742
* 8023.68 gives 4.914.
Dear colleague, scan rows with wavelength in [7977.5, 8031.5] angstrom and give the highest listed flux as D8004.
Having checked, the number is 5.179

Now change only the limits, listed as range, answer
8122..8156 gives 4.992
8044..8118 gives 5.109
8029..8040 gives 5.048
